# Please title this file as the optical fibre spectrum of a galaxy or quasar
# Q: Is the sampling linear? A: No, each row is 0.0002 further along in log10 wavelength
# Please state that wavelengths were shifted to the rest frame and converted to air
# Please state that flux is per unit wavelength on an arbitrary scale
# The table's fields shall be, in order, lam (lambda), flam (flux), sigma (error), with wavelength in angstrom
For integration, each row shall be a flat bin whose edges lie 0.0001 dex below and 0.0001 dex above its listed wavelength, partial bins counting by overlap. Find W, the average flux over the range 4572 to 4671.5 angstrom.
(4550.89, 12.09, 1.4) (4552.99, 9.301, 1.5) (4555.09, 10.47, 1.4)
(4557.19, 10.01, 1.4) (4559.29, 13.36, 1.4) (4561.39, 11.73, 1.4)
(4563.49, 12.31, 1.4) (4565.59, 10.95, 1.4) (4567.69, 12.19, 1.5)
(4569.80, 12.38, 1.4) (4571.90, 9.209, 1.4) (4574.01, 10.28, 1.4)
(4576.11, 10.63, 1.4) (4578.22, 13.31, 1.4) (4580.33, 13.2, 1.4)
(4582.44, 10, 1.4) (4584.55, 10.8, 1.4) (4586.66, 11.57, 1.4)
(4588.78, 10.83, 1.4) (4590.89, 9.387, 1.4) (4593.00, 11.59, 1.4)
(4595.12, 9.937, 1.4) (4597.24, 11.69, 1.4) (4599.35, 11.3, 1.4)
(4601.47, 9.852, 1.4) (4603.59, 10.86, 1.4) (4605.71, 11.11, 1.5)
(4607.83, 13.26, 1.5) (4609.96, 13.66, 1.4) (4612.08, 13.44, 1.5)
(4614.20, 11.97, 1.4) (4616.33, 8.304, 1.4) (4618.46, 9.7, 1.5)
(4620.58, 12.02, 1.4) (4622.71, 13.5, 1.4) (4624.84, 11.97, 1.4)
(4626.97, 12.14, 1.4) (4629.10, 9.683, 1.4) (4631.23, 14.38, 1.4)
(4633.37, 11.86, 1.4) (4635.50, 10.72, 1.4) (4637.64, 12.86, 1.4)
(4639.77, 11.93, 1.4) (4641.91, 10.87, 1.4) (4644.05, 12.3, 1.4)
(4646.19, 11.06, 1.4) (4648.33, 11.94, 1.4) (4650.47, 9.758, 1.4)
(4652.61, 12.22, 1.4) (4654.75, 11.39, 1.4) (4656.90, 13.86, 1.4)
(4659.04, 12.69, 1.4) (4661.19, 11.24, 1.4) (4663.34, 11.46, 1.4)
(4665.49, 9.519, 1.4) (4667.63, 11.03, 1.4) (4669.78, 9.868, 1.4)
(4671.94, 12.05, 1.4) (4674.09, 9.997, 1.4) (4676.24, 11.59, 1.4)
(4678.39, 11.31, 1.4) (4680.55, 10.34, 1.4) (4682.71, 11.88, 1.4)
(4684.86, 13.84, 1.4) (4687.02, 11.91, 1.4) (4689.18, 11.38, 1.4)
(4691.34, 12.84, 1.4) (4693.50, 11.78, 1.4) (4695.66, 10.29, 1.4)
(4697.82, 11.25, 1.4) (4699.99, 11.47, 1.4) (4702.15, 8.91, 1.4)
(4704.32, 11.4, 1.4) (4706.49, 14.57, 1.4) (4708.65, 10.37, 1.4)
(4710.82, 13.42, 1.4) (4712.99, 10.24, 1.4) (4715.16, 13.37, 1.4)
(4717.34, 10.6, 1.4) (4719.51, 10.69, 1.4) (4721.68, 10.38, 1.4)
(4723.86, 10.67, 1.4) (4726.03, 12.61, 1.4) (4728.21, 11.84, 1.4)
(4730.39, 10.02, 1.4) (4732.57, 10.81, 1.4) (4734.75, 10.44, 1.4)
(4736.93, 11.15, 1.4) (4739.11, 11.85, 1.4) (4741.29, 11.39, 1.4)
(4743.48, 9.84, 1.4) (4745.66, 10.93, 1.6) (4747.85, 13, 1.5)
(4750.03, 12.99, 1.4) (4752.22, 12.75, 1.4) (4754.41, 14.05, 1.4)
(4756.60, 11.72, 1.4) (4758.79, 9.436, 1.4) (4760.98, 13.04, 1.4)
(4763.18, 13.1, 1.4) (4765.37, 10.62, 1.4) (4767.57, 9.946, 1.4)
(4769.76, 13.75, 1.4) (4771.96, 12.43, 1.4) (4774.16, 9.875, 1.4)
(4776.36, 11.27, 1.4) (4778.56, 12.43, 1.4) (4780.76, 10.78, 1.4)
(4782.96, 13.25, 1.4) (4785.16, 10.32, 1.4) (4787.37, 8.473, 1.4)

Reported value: 11.4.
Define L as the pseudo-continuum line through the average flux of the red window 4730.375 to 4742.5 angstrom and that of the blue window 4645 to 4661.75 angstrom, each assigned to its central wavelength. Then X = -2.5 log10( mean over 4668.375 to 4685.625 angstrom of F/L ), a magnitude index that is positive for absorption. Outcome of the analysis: 0.025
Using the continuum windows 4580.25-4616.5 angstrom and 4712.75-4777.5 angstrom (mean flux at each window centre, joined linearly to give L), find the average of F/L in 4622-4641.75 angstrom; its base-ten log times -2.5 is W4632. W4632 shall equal -0.065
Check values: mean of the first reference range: 11.3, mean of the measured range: 12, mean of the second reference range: 11.5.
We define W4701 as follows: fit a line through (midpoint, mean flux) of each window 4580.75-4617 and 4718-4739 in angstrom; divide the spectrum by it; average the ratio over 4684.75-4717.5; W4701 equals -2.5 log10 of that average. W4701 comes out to -0.062 mag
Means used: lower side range 11.2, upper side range 11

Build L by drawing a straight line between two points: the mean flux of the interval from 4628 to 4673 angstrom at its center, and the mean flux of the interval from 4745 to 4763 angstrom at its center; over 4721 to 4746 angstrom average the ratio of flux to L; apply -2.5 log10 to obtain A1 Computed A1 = 0.11 mag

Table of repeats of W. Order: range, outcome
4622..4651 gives 11.8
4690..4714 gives 11.5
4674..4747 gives 11.4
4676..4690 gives 11.8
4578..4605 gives 11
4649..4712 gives 11.5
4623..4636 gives 11.9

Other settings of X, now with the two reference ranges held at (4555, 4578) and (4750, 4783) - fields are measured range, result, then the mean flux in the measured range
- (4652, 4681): 0.03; 11.3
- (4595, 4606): 0.06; 10.8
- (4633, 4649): -0.01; 11.7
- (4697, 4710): 0.03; 11.4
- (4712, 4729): 0.04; 11.3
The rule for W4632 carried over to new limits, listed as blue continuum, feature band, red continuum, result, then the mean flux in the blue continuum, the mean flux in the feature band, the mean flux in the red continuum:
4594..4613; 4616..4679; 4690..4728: 0.01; 11.7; 11.5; 11.5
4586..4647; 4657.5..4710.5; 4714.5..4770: 0.01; 11.5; 11.4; 11.5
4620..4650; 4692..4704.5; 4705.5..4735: 0.07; 11.9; 10.9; 11.4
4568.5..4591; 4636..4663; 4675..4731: -0.04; 11.1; 11.8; 11.5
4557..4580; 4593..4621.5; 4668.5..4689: 0.02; 11.6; 11.3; 11.4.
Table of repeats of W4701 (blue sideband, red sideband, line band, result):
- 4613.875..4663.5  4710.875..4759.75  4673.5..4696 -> -0.01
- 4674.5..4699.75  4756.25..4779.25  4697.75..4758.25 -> 0.01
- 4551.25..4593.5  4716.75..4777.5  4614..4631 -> 0.00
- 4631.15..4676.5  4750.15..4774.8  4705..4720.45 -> -0.01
